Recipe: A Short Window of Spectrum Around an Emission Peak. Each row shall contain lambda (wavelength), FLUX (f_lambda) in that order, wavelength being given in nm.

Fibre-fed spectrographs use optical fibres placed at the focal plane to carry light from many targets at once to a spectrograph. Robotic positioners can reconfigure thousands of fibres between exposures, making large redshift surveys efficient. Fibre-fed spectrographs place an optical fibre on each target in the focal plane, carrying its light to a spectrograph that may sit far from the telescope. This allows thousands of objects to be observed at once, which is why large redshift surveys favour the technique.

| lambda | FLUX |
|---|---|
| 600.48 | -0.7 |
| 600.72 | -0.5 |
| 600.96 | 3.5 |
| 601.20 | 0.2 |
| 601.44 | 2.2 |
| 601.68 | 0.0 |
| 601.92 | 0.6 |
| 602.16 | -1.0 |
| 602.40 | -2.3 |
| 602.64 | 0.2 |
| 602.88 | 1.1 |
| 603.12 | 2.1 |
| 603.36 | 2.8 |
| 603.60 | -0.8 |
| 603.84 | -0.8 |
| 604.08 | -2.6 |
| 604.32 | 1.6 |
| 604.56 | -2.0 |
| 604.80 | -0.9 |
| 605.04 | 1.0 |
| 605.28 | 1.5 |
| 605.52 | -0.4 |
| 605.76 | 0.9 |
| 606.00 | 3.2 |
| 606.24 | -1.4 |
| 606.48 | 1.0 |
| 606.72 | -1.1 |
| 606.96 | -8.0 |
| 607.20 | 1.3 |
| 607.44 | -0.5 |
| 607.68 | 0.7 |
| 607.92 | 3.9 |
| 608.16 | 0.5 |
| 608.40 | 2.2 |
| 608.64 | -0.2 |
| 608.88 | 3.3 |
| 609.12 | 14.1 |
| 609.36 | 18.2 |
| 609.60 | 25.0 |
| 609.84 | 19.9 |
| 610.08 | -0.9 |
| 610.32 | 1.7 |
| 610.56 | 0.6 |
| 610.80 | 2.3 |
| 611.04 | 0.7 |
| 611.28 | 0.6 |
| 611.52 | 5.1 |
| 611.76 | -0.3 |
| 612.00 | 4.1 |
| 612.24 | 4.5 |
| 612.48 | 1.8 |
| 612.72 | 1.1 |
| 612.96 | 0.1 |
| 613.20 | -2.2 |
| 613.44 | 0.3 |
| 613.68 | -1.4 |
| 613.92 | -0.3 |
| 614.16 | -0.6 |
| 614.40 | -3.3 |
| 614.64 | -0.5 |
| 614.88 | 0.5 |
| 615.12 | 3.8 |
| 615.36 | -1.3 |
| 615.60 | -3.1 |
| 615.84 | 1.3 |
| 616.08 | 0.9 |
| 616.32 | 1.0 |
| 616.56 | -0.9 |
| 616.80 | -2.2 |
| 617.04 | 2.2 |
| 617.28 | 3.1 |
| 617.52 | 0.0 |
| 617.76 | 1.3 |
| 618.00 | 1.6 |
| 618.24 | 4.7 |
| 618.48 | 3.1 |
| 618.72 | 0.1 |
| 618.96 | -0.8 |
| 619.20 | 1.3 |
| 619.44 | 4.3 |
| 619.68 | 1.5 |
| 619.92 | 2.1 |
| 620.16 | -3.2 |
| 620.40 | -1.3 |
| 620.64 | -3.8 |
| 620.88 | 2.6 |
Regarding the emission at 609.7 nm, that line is [O II] 3727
